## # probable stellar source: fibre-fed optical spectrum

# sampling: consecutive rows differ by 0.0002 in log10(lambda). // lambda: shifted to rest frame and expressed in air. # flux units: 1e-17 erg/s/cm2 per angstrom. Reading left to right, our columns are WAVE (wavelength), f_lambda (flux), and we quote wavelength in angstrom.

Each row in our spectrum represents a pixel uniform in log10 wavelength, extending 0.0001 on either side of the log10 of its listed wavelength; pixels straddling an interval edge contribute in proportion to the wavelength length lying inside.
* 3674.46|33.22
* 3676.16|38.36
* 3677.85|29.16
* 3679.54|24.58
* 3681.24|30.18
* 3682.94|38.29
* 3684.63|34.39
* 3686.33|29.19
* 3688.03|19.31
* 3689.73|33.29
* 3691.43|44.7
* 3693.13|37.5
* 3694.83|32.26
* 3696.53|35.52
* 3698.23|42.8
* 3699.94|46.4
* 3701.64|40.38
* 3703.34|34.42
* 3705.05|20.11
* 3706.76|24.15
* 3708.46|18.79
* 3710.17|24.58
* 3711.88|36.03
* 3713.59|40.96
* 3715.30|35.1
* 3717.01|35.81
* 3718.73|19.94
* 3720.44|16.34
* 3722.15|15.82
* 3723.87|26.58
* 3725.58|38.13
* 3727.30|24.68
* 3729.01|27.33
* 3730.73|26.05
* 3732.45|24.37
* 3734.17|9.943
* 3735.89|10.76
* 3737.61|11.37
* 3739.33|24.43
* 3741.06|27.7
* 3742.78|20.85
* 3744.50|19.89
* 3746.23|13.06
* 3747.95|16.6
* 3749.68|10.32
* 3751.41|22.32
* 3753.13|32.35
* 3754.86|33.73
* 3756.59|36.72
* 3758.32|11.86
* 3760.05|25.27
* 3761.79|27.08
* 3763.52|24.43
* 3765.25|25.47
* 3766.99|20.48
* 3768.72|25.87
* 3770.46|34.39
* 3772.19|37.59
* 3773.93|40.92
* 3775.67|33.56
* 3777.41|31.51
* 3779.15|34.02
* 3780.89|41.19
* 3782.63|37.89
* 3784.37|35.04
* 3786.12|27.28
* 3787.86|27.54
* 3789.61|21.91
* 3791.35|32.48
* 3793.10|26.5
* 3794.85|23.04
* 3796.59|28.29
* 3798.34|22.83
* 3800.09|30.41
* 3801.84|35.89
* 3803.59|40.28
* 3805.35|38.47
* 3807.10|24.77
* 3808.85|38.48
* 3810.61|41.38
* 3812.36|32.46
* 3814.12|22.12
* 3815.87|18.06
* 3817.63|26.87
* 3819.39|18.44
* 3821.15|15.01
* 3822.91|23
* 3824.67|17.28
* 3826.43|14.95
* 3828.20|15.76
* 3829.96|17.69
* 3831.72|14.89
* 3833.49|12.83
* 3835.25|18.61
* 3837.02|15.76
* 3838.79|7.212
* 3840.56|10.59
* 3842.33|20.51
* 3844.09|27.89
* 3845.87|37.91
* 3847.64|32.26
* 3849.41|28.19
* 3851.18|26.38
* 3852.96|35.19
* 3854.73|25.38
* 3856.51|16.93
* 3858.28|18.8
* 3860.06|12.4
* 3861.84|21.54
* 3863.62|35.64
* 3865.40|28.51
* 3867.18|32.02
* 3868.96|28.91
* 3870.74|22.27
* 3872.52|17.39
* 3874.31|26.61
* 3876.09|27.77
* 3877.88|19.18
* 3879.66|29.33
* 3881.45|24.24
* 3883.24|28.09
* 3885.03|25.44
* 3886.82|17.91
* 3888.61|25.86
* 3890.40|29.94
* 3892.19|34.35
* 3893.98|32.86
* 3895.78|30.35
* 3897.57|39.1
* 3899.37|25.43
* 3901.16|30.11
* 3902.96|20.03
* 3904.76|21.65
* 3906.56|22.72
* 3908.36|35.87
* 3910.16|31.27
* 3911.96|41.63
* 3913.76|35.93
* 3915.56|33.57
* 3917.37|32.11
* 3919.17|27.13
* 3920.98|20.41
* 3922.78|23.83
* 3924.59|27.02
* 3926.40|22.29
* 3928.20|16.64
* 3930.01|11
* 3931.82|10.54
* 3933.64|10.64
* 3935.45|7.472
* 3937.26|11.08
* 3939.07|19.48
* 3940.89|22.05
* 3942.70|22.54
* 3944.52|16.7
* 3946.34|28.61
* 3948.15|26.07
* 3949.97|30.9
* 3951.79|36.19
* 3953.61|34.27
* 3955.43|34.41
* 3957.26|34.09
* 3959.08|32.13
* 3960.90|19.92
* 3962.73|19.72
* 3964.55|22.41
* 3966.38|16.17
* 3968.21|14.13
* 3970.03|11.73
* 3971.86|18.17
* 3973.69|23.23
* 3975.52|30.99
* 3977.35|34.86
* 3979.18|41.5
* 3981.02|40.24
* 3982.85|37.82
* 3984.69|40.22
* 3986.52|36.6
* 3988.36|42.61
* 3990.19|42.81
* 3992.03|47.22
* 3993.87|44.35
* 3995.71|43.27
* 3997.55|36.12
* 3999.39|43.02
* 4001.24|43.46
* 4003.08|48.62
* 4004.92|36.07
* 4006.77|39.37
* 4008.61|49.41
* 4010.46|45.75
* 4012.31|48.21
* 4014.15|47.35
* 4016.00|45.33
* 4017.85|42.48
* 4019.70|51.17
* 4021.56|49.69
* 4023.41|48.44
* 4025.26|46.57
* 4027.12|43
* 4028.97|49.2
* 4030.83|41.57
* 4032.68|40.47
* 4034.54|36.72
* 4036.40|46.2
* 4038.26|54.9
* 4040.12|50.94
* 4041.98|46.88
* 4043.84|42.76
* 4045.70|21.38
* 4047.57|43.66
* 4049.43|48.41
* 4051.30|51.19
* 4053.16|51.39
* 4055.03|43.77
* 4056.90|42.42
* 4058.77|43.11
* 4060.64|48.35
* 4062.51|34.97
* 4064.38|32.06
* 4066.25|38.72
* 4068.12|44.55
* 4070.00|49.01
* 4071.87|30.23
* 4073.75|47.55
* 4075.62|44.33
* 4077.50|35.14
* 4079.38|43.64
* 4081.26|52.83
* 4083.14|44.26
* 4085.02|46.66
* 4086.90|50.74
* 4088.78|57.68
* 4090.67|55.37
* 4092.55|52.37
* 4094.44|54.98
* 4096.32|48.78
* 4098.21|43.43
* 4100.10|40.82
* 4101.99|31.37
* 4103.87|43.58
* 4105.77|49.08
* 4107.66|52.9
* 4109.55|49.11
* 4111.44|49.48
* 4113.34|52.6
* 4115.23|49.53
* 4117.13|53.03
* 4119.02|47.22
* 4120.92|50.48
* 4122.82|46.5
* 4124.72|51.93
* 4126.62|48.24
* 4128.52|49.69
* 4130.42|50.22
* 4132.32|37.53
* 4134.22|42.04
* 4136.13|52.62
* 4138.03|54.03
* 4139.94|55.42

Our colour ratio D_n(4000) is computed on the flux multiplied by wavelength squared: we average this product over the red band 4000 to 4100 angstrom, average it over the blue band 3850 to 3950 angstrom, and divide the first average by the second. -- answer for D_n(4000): 2.0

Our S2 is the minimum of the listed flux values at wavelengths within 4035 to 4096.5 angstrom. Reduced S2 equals 21.38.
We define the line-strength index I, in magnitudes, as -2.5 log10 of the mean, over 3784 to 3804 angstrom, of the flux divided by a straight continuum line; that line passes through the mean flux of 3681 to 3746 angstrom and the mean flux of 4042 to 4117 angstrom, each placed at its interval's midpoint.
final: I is 0.11 mag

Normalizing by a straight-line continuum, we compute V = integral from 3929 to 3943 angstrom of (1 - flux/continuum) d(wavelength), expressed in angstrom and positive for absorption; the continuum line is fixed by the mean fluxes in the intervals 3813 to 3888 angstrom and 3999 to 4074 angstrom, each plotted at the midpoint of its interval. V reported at 8.0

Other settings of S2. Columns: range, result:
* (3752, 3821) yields 11.86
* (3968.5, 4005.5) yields 11.73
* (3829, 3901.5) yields 7.212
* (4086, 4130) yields 31.37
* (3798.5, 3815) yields 22.12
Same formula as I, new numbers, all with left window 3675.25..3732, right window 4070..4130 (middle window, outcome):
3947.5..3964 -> 0.37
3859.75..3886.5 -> 0.44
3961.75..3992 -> 0.38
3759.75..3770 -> 0.31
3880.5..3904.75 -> 0.37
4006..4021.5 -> -0.06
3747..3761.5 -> 0.36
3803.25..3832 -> 0.40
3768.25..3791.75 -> 0.03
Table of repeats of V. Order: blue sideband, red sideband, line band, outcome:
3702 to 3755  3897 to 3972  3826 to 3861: 5.1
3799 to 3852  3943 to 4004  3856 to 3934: 6.2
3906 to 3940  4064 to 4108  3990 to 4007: -4.6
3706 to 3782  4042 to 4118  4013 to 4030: -2.0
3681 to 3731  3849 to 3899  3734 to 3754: 7.6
